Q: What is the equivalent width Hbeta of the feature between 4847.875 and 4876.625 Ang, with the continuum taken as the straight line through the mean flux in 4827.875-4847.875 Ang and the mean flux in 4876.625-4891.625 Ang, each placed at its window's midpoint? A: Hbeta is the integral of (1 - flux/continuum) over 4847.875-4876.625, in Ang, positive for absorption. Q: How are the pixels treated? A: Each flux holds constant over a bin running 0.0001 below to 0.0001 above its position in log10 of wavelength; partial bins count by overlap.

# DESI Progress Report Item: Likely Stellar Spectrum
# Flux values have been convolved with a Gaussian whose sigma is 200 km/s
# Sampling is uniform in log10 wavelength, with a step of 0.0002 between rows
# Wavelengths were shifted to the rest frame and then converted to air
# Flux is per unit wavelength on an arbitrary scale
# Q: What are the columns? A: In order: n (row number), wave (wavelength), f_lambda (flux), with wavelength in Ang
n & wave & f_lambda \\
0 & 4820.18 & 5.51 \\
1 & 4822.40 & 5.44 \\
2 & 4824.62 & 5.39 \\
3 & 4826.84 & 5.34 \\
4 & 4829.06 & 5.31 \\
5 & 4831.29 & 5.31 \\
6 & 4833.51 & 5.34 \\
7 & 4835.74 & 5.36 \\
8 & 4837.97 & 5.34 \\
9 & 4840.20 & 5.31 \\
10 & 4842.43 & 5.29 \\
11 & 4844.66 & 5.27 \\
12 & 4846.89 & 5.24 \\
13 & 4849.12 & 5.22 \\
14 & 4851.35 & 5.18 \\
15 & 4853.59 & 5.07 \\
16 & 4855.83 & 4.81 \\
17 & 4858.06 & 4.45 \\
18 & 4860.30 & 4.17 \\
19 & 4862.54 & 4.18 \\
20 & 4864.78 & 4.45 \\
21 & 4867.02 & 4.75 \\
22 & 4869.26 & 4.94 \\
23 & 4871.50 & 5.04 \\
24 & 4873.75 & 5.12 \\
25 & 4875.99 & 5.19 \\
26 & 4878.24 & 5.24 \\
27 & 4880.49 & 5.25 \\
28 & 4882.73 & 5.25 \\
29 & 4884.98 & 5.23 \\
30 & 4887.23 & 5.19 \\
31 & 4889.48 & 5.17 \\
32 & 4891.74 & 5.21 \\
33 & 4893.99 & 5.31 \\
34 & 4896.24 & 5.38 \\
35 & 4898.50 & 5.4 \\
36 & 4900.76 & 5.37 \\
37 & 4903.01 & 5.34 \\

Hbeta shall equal 2.5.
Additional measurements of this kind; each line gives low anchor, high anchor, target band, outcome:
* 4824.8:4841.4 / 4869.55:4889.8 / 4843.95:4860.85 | 1.05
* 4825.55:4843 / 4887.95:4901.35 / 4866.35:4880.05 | 0.62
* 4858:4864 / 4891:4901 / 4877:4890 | -0.74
